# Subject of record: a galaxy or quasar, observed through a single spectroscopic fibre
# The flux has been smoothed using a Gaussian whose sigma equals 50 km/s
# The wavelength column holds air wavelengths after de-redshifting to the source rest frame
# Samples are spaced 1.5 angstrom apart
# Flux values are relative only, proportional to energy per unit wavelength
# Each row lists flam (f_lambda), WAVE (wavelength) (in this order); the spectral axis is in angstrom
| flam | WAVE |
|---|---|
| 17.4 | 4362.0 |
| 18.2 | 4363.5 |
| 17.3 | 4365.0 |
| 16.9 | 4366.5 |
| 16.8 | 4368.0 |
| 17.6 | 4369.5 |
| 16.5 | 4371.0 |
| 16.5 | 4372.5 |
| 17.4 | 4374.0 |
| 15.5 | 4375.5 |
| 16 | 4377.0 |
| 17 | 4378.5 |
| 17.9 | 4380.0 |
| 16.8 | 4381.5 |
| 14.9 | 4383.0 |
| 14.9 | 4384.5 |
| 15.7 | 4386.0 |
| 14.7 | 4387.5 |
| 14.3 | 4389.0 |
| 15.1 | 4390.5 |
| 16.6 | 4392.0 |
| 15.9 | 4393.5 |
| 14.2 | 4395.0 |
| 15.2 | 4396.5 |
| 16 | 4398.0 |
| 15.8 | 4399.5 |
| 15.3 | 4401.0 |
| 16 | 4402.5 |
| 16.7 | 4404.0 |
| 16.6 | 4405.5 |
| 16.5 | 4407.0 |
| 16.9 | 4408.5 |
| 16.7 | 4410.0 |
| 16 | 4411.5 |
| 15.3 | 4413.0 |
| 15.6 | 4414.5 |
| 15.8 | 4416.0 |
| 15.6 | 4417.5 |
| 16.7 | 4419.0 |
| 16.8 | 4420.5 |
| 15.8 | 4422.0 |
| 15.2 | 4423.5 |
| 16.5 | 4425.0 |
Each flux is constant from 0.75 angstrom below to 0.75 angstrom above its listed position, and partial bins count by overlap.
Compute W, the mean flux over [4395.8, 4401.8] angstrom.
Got 15.6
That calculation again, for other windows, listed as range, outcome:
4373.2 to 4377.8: 16.3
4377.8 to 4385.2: 16.3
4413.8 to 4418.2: 15.7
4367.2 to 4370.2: 17.2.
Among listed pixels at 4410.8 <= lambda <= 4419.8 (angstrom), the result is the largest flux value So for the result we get 16.7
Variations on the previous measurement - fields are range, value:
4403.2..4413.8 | 16.9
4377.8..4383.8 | 17.9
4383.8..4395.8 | 16.6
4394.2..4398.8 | 16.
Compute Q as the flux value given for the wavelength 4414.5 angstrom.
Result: 15.6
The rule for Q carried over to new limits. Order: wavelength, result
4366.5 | 16.9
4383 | 14.9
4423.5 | 15.2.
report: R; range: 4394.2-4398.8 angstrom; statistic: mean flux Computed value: 15.1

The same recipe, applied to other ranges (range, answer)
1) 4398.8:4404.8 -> 16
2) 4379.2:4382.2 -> 17.4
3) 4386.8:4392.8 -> 15.2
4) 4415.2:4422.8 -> 16.1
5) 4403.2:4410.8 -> 16.7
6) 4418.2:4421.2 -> 16.7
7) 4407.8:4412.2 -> 16.5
